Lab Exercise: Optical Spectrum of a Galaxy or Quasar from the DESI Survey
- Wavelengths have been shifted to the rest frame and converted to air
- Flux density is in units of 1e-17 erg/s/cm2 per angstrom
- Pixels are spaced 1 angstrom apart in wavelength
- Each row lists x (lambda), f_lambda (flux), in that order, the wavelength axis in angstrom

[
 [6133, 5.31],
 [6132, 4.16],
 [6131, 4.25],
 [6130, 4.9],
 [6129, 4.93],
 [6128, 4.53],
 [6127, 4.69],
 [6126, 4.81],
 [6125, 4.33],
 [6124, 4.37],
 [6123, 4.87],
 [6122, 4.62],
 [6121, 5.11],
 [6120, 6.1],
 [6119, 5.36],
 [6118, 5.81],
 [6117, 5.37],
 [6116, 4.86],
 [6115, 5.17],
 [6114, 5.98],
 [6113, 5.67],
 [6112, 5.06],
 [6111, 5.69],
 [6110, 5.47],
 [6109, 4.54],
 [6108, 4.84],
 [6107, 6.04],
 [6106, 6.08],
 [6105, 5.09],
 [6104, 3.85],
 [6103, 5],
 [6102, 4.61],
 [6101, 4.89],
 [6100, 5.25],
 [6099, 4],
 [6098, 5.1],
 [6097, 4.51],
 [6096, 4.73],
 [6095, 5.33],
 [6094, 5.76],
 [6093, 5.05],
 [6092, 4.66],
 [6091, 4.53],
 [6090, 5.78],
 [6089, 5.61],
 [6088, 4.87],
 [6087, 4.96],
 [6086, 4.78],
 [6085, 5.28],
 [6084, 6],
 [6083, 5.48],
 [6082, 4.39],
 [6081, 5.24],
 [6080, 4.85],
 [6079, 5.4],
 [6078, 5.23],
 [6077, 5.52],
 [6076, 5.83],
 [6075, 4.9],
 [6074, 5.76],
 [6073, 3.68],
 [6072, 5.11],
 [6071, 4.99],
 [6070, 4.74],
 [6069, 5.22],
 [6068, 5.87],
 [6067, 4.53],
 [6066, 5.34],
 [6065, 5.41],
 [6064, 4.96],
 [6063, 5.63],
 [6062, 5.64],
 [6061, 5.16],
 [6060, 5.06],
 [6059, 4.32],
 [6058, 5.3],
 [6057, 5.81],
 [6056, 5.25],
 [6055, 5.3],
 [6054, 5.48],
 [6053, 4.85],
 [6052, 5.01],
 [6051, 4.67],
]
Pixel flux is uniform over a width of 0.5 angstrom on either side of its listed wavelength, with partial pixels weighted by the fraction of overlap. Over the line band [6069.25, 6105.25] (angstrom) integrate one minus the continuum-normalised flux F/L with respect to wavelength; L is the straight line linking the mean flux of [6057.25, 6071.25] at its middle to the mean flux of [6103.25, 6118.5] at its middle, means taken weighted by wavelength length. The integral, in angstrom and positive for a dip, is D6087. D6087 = 1.4 angstrom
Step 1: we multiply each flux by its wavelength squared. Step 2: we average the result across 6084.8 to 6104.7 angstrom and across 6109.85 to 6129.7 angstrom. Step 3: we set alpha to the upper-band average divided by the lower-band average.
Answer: 1.05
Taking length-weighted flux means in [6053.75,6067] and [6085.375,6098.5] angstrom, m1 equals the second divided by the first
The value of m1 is 0.96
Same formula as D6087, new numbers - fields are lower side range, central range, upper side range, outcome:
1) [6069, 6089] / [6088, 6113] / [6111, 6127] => 0.4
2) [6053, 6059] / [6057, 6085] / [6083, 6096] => 0.4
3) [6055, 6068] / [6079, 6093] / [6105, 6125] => 0.4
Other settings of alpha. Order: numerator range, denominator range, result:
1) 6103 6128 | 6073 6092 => 1.00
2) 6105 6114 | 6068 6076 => 1.09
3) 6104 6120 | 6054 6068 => 1.04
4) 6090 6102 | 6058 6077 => 0.97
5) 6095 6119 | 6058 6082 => 1.01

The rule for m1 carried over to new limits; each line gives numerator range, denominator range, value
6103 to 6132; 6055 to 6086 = 0.98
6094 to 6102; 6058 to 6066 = 0.94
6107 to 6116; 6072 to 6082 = 1.04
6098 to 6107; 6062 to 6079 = 0.95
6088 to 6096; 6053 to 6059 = 0.98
